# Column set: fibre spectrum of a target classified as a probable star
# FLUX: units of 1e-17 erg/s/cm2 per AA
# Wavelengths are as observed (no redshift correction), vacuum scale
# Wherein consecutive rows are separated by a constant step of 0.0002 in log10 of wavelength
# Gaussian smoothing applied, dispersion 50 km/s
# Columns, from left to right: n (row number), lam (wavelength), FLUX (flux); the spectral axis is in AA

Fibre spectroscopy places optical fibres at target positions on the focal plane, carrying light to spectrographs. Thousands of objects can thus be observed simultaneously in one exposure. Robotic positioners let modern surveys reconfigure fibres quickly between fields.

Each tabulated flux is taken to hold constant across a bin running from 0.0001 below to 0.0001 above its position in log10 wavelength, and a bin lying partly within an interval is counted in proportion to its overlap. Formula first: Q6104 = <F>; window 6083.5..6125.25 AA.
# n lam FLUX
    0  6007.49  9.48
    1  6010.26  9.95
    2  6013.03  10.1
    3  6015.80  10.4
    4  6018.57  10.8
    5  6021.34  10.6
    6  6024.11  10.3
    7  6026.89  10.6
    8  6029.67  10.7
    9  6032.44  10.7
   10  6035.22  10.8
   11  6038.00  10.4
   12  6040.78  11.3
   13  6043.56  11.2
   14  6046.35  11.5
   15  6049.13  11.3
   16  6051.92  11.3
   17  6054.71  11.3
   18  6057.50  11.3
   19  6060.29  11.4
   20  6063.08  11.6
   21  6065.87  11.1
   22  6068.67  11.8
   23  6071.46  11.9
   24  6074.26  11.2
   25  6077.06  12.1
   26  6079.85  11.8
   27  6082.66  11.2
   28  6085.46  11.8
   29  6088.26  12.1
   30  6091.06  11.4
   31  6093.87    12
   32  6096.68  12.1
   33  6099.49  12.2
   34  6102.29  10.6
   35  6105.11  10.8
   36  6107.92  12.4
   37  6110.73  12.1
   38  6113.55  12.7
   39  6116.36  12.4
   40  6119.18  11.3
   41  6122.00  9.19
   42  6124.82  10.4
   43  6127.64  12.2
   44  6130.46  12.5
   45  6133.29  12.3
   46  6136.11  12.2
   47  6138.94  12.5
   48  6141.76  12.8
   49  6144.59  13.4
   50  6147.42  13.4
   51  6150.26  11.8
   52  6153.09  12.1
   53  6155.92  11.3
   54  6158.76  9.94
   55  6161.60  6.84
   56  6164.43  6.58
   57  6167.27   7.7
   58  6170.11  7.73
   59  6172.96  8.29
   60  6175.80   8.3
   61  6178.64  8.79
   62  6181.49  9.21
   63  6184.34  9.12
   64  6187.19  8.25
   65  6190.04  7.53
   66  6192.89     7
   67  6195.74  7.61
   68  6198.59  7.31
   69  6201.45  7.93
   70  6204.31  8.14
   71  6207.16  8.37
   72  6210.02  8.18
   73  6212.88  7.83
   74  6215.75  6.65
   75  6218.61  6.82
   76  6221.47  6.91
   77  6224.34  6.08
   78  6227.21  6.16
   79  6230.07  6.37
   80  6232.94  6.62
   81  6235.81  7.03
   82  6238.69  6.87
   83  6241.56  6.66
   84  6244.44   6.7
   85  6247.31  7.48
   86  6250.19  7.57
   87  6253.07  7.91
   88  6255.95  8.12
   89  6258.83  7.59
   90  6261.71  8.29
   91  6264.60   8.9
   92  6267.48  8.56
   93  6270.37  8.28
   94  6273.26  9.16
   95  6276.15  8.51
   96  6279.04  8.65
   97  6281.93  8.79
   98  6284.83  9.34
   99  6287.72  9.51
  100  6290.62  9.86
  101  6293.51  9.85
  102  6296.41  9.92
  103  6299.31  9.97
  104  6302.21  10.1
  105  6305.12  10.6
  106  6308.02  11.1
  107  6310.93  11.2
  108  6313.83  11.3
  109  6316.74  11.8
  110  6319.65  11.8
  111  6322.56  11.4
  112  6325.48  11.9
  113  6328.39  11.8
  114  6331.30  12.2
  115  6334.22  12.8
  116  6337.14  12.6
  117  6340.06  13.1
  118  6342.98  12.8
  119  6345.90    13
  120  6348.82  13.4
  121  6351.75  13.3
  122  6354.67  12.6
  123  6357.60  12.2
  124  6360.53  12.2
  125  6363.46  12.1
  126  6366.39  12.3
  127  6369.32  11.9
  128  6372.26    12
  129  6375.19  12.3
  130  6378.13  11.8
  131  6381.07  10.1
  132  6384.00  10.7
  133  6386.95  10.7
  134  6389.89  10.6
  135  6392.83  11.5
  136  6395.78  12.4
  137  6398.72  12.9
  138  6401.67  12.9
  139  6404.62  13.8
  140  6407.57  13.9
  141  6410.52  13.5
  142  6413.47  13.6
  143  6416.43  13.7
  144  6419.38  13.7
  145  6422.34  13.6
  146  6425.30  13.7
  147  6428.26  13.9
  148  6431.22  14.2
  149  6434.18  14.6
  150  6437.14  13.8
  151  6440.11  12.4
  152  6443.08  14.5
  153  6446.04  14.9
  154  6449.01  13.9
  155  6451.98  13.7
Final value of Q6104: 11.6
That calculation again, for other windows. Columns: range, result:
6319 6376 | 12.4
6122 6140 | 11.8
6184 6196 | 7.82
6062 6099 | 11.7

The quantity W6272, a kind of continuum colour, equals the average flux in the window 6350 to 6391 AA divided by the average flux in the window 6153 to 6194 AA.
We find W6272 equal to 1.39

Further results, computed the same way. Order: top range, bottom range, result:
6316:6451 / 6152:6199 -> 1.51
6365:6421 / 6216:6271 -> 1.69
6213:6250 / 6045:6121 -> 0.58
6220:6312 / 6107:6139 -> 0.71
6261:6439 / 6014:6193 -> 1.08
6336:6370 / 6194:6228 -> 1.72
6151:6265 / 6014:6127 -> 0.69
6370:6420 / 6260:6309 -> 1.32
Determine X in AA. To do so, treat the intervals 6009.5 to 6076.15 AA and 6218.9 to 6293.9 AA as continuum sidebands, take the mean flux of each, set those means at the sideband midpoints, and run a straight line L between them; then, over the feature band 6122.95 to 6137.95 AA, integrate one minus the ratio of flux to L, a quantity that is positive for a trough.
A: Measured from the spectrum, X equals -3.3 AA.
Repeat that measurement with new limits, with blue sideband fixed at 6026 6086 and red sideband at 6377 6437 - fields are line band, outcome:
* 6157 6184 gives 8.1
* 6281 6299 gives 4.0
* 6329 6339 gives 0.0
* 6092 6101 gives -0.5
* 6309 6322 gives 1.0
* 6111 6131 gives 0.1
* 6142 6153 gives -1.0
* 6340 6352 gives -0.5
